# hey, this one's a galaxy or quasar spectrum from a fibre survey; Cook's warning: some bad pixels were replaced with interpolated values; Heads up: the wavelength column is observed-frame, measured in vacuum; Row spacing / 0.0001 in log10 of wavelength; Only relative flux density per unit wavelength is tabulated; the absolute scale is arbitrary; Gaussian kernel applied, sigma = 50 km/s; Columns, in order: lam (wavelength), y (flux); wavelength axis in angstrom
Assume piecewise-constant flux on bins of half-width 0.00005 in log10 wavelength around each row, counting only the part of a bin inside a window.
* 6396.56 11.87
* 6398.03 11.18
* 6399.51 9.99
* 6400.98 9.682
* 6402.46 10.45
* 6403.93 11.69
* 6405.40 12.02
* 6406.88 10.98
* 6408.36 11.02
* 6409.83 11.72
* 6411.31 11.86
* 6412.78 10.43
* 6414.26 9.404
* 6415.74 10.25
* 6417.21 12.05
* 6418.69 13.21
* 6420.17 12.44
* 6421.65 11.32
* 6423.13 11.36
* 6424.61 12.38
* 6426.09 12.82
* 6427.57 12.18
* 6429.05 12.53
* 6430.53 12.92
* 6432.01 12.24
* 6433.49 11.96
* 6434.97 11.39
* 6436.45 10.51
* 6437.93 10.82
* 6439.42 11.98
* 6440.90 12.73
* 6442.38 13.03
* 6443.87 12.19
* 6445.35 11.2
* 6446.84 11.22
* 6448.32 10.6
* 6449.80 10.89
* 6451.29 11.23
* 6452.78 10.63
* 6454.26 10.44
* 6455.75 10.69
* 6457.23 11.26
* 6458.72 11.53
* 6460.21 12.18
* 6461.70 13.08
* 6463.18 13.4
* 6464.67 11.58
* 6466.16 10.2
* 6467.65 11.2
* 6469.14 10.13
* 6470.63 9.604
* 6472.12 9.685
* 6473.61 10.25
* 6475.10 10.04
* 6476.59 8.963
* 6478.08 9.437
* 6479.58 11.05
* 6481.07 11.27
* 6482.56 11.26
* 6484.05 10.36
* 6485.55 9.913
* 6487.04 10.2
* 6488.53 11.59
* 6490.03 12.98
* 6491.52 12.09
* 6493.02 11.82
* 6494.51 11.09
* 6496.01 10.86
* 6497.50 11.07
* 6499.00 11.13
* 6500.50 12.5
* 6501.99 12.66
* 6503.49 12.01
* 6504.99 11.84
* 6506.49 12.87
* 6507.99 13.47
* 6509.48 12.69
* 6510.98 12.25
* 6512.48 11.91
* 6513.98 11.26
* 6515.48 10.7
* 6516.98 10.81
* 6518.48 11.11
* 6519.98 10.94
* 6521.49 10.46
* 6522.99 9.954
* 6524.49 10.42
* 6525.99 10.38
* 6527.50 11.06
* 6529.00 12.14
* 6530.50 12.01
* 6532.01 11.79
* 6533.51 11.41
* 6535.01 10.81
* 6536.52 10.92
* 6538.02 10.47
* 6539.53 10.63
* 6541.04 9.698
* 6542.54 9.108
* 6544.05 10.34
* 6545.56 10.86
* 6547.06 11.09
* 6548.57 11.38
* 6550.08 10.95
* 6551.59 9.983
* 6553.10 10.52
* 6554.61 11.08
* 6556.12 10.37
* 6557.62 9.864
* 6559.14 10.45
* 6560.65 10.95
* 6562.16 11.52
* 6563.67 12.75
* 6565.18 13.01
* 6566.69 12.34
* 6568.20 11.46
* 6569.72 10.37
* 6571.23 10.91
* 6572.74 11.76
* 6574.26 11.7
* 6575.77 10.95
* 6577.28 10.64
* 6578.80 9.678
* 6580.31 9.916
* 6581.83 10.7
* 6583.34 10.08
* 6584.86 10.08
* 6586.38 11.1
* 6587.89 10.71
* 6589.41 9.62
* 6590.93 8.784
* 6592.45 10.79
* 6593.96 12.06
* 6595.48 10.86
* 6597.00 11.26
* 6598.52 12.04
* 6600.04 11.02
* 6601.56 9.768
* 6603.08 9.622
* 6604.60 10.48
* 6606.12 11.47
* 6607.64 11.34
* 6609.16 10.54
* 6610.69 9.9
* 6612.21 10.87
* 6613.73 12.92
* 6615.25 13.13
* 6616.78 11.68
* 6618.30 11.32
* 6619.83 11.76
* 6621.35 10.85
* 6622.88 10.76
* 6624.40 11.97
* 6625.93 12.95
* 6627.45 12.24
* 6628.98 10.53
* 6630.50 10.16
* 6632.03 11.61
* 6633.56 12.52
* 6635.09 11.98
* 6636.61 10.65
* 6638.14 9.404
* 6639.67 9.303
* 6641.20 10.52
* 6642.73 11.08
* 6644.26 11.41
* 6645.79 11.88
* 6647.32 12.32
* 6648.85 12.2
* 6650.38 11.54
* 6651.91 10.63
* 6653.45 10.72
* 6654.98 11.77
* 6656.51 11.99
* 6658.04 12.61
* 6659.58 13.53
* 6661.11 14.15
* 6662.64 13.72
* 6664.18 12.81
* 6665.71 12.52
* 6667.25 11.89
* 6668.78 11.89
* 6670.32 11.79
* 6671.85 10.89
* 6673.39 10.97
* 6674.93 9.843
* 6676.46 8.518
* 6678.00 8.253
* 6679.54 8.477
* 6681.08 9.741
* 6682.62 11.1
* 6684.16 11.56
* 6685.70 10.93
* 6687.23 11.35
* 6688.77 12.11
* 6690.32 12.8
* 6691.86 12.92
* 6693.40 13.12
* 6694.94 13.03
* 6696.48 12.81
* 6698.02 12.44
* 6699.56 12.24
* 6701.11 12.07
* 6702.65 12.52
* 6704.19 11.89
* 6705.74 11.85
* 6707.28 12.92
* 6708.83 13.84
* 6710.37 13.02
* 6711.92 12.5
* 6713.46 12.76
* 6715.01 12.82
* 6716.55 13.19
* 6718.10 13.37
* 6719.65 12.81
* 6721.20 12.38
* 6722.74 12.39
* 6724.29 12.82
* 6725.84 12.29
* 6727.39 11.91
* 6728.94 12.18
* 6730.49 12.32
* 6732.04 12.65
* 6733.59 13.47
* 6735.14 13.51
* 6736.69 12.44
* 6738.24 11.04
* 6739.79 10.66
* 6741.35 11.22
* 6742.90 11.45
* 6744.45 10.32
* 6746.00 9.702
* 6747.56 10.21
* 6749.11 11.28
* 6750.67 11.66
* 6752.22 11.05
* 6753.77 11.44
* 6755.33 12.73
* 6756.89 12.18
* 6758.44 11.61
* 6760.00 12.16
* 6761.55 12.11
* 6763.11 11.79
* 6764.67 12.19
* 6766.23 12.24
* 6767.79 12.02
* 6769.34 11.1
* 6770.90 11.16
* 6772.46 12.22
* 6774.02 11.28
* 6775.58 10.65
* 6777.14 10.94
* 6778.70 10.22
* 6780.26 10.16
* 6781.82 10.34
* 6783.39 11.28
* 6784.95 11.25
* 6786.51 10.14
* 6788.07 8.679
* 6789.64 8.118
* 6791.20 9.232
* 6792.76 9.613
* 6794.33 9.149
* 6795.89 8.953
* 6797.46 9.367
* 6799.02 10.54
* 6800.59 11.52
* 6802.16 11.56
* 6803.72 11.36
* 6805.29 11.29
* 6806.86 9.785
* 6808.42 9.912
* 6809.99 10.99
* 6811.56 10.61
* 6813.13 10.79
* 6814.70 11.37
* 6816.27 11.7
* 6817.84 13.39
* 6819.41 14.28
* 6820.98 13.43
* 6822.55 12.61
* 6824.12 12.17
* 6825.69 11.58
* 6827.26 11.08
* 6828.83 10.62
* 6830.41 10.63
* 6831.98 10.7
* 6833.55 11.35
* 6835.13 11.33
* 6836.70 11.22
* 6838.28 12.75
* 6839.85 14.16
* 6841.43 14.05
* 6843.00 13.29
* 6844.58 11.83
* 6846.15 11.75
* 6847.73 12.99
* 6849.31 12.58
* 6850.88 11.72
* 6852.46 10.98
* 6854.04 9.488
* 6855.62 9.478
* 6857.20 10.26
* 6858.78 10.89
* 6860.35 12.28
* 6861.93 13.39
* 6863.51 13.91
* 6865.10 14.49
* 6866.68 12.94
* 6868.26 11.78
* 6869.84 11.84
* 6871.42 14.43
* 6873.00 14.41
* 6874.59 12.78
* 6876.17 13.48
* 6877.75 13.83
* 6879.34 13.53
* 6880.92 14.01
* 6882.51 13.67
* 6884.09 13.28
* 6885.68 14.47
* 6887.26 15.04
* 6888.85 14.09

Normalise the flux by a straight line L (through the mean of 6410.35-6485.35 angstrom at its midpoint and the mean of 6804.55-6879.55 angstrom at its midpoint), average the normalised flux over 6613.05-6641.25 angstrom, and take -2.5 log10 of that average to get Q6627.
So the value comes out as 0.02 mag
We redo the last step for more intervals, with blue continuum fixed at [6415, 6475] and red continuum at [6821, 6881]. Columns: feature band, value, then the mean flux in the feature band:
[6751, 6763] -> 0.02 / 11.9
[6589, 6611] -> 0.11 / 10.7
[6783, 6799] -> 0.26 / 9.59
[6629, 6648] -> 0.08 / 11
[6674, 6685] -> 0.23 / 9.66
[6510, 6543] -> 0.07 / 10.9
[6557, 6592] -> 0.09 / 10.8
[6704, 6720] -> -0.07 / 12.8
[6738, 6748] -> 0.14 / 10.6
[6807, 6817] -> 0.13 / 10.8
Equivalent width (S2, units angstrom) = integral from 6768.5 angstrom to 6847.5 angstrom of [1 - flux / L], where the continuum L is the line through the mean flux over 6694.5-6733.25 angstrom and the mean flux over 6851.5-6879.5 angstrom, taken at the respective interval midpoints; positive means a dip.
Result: 8.4 angstrom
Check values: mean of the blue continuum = 12.6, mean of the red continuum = 12.4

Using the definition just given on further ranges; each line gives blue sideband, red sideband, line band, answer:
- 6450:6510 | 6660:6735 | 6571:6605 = 3.0 angstrom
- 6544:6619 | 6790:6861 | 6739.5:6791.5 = 0.9 angstrom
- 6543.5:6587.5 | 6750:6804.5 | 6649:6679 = -1.8 angstrom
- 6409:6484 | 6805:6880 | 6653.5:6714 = -0.6 angstrom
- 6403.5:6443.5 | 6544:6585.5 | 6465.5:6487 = 2.3 angstrom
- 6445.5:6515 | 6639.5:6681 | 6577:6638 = 1.9 angstrom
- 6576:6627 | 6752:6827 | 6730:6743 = -1.2 angstrom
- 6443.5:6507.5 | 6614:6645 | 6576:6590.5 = 1.3 angstrom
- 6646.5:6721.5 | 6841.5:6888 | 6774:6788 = 2.1 angstrom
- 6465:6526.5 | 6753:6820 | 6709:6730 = -3.2 angstrom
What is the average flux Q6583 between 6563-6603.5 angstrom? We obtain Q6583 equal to 10.9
